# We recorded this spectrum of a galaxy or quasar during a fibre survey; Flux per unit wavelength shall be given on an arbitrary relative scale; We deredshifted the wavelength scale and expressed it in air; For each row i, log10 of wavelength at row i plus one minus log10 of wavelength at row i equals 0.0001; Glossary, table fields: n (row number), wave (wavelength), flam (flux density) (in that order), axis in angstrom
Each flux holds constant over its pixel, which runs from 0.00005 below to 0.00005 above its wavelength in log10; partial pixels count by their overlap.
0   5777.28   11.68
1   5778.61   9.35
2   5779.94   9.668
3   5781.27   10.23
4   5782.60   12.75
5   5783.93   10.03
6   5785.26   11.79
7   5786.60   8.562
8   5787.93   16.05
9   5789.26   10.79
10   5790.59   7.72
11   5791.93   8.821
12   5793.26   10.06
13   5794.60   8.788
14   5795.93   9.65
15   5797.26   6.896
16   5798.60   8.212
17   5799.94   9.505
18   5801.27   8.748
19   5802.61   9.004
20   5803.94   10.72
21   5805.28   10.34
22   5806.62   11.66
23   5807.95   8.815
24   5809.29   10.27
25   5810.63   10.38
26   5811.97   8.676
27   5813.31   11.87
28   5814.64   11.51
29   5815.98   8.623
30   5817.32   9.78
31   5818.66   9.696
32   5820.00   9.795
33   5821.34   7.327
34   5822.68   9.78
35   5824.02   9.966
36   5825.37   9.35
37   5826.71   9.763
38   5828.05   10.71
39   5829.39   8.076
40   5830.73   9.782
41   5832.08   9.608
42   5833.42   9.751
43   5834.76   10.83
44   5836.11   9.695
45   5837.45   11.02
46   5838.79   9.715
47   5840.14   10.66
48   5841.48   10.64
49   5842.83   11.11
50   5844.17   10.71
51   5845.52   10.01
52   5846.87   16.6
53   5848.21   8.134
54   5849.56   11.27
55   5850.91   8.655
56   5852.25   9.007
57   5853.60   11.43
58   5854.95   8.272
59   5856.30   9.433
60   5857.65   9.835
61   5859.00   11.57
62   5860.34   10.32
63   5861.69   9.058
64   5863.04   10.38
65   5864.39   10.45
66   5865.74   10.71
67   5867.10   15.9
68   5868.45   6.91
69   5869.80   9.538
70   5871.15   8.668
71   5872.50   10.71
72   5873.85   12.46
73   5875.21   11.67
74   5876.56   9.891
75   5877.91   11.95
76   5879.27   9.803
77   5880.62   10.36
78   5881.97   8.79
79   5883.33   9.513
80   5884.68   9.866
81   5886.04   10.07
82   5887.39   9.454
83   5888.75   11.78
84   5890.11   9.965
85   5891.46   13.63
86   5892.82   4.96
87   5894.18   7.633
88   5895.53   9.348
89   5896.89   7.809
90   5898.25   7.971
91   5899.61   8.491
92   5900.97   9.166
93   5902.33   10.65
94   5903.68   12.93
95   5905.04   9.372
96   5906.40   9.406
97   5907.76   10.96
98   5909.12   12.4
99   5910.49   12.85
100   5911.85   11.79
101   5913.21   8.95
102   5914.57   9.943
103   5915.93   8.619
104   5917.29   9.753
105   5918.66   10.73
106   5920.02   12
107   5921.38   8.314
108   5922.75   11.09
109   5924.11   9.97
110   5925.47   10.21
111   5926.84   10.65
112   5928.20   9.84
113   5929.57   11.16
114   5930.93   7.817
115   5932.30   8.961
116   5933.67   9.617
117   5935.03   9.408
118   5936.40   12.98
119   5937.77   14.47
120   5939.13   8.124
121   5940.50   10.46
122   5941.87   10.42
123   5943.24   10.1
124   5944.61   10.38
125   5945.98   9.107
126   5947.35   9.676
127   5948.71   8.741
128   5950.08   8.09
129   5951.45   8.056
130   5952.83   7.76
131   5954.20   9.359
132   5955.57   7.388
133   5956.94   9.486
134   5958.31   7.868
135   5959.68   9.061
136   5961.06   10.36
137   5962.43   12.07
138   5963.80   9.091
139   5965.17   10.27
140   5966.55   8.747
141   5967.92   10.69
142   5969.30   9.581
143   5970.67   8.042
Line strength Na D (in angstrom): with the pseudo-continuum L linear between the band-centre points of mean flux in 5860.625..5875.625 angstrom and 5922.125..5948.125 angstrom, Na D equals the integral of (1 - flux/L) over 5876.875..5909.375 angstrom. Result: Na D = 1.9 angstrom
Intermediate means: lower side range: 10.6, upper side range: 10.2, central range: 9.81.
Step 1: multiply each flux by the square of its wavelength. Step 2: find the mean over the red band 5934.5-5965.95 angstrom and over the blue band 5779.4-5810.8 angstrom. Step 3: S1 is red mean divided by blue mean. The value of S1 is 1.0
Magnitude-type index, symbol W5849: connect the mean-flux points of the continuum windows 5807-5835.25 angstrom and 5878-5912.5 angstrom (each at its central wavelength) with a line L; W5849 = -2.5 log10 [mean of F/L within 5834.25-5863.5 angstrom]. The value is -0.06 mag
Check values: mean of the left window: 9.75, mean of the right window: 9.99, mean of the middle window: 10.4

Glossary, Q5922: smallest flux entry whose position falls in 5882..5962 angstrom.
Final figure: 4.96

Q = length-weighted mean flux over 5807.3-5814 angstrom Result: 10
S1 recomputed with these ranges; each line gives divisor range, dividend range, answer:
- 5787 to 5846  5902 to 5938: 1.10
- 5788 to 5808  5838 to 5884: 1.12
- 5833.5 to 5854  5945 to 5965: 0.89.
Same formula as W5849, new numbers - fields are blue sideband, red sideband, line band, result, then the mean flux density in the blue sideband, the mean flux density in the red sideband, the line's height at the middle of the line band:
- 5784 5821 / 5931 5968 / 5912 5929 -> -0.046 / 9.86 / 9.61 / 9.66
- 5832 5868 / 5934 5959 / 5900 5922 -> -0.059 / 10.5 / 9.55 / 9.91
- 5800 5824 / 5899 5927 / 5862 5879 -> -0.057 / 9.82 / 10.4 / 10.2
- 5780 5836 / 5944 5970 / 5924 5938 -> -0.110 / 9.87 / 9.25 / 9.36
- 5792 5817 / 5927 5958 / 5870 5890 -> -0.077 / 9.64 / 9.61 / 9.62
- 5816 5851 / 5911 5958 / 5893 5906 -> 0.091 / 10.1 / 9.8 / 9.9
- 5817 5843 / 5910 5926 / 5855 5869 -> -0.040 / 9.83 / 10.3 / 10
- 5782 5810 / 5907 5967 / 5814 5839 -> 0.025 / 9.95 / 9.94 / 9.95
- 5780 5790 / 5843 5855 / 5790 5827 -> 0.166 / 11.3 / 10.6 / 11.1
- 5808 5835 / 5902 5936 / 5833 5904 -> -0.016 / 9.74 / 10.3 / 10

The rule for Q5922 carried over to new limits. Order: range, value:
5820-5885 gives 6.91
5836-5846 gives 9.695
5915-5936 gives 7.817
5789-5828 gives 6.896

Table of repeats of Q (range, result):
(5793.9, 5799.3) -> 8.39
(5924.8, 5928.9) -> 10.2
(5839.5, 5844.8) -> 10.8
